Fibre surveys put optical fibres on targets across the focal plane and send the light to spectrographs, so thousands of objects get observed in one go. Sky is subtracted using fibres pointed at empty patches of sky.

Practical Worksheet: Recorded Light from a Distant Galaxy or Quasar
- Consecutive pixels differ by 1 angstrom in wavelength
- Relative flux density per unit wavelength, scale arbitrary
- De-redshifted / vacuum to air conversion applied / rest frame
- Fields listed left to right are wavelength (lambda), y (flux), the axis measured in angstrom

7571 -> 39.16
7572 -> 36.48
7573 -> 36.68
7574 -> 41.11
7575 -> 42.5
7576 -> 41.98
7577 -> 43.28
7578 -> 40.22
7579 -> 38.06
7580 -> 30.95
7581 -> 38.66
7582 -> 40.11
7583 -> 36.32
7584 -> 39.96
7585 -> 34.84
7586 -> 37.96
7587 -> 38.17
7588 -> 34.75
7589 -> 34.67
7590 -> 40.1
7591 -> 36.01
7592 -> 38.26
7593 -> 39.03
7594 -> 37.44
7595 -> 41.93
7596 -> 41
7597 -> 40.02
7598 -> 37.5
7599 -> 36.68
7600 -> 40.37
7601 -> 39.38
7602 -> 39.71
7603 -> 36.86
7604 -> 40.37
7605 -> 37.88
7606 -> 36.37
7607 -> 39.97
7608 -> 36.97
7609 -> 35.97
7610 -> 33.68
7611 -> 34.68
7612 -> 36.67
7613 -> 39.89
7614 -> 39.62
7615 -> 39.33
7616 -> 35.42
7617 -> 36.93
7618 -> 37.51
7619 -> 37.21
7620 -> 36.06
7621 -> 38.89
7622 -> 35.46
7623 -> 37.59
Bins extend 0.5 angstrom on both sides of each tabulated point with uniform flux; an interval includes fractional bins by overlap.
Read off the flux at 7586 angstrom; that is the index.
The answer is 37.96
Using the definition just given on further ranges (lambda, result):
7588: 34.75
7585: 34.84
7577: 43.28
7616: 35.42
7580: 30.95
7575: 42.5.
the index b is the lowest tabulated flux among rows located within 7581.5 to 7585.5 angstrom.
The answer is 34.84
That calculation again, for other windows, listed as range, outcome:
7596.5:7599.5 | 36.68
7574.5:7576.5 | 41.98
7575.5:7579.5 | 38.06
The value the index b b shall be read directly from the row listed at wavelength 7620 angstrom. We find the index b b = 36.06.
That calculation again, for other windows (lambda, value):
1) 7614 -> 39.62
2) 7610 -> 33.68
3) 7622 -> 35.46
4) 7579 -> 38.06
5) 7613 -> 39.89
